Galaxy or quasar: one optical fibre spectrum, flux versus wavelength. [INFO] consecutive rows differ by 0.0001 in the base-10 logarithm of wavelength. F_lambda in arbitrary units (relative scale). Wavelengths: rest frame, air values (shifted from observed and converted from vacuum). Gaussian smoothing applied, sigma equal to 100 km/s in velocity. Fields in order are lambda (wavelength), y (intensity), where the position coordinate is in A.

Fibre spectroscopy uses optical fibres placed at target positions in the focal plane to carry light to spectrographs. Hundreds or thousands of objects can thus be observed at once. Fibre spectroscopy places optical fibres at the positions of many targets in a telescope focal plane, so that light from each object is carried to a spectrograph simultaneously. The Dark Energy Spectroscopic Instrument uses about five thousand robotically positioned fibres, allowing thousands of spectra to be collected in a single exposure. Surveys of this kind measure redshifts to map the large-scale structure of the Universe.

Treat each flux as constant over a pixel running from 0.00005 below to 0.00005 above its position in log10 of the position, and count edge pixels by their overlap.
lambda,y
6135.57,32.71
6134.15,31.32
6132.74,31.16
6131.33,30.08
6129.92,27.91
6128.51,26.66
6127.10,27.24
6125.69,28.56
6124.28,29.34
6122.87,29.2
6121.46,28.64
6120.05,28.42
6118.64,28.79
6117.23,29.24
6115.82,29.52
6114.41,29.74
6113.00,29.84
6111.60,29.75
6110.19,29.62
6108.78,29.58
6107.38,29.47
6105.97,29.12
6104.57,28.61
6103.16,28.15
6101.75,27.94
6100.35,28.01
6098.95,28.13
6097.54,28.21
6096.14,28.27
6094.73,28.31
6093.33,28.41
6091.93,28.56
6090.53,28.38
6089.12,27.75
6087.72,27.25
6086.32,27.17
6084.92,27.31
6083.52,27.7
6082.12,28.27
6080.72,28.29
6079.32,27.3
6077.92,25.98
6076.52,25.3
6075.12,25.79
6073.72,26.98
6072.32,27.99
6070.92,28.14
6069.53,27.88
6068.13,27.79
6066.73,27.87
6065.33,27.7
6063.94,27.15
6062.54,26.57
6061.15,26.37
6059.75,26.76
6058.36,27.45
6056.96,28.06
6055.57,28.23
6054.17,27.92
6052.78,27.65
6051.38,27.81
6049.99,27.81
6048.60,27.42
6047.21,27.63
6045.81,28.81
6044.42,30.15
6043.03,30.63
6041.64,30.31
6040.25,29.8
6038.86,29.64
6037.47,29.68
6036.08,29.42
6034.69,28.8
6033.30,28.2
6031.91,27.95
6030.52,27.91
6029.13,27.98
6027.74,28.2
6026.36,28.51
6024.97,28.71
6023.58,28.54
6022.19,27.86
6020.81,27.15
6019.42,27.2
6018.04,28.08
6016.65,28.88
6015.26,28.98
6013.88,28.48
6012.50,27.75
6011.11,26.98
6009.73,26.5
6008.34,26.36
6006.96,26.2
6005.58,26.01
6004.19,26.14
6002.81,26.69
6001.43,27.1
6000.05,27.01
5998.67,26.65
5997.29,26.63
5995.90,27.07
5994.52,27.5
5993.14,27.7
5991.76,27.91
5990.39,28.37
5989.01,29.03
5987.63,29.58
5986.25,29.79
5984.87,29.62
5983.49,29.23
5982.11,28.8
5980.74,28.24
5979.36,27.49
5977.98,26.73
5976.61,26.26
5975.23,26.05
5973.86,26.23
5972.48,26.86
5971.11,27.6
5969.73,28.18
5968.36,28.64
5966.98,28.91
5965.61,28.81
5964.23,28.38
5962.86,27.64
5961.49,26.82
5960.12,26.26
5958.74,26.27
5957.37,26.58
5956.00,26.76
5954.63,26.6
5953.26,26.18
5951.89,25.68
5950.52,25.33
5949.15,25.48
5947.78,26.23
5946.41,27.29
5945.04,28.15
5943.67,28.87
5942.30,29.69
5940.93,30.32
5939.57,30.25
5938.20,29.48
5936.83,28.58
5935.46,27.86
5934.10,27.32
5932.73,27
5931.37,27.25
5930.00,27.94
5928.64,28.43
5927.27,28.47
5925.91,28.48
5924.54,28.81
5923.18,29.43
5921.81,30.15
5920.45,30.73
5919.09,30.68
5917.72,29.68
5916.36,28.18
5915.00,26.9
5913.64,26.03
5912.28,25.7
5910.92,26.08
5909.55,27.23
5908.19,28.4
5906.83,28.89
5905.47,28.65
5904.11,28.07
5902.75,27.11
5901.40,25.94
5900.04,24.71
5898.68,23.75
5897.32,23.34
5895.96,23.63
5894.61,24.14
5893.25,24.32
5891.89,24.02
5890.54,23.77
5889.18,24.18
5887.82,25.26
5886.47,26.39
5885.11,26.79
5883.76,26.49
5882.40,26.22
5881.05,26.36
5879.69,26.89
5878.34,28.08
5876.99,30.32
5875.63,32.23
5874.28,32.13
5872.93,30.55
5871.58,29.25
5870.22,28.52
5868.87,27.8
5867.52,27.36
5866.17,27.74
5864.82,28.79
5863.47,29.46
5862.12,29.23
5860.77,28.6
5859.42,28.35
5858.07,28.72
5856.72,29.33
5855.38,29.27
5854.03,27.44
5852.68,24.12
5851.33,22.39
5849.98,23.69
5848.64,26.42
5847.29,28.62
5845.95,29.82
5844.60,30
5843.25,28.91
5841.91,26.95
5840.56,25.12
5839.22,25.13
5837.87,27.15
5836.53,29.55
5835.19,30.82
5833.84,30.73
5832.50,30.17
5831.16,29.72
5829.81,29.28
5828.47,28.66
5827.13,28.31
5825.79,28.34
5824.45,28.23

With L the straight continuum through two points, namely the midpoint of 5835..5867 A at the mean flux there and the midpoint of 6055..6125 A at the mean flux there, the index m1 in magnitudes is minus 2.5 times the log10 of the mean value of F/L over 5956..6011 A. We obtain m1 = 0.02 mag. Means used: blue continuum 27.7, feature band 27.5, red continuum 28.1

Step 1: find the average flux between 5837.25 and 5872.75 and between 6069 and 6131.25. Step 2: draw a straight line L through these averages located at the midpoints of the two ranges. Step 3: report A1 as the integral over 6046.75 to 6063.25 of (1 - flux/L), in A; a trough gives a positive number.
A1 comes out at 0.4 A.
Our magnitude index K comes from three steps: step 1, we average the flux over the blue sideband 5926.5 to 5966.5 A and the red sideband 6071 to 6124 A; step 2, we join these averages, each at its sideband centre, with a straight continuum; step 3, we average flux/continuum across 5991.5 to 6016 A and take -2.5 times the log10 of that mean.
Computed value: 0.03 mag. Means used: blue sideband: 27.6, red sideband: 28.2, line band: 27.1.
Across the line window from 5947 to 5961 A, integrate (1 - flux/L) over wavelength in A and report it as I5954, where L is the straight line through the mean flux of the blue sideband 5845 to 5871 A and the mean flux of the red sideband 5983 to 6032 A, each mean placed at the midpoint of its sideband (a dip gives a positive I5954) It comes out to 0.8 A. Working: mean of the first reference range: 27.7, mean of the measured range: 26.2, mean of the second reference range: 27.8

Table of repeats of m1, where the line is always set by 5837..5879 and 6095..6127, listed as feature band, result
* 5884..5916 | 0.10 mag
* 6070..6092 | 0.06 mag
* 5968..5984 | 0.04 mag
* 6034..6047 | -0.04 mag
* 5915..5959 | 0.01 mag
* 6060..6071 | 0.05 mag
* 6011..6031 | 0.02 mag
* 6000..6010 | 0.08 mag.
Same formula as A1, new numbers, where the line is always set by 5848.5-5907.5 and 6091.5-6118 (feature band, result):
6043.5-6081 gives 1.3 A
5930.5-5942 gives -0.4 A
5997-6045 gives 0.3 A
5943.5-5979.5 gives 0.9 A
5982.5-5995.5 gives -0.4 A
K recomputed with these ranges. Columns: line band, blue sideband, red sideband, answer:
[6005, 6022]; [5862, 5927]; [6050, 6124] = 0.016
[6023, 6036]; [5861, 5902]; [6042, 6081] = -0.033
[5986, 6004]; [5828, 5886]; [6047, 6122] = 0.015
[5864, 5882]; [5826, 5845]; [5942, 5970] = -0.028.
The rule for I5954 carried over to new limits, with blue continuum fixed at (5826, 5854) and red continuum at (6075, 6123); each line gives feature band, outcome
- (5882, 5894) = 1.13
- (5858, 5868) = -0.26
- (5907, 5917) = 0.32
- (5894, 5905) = 1.08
